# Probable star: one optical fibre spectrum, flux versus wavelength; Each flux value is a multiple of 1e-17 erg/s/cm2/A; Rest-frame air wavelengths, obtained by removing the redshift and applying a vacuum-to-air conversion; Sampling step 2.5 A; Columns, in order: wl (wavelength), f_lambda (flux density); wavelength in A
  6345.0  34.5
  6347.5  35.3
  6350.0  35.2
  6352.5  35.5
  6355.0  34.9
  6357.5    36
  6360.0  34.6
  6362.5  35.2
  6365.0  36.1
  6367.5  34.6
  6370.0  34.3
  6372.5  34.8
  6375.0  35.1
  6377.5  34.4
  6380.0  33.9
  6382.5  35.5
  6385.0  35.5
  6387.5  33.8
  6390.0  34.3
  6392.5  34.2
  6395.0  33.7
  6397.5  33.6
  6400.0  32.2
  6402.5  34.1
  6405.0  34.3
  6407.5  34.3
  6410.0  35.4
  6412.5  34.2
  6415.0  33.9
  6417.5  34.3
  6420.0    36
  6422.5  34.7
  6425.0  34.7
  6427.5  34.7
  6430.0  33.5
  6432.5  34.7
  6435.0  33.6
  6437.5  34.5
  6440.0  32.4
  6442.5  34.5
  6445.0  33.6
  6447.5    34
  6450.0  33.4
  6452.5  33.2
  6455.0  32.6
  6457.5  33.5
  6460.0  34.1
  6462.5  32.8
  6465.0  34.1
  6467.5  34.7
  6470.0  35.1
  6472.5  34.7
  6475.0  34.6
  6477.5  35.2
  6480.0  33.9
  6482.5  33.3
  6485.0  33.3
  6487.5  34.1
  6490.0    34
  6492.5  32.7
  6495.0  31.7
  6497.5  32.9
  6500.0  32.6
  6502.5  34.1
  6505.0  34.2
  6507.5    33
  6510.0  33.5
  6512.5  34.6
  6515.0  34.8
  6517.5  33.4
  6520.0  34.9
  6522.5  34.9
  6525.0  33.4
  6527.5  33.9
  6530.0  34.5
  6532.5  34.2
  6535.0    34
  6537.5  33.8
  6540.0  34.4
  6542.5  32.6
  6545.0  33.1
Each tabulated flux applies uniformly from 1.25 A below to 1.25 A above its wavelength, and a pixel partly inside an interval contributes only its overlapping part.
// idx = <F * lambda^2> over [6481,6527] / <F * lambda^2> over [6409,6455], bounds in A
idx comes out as 1.0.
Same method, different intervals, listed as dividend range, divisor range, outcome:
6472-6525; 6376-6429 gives 1.01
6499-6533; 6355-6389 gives 1.02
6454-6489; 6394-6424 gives 1.01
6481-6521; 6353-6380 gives 1.00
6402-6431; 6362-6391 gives 1.01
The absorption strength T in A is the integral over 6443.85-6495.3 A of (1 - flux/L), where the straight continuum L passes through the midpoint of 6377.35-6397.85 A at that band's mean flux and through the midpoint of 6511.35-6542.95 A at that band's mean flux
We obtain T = 0.67 A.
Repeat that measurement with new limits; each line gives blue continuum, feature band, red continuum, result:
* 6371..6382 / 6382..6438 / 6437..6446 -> -0.30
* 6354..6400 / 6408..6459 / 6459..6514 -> 0.18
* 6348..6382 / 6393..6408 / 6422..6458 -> 0.32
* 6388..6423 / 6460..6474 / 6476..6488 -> -0.11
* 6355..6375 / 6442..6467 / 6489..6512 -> 0.20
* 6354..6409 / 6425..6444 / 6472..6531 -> 0.10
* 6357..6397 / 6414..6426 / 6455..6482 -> -0.10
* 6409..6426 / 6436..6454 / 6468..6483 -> 0.52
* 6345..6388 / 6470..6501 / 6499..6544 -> 0.48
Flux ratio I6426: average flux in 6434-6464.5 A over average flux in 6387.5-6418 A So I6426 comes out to 0.99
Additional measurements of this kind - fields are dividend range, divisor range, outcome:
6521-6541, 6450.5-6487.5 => 1.01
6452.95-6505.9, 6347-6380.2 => 0.96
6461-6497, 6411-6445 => 0.99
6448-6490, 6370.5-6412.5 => 0.99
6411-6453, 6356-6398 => 0.98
